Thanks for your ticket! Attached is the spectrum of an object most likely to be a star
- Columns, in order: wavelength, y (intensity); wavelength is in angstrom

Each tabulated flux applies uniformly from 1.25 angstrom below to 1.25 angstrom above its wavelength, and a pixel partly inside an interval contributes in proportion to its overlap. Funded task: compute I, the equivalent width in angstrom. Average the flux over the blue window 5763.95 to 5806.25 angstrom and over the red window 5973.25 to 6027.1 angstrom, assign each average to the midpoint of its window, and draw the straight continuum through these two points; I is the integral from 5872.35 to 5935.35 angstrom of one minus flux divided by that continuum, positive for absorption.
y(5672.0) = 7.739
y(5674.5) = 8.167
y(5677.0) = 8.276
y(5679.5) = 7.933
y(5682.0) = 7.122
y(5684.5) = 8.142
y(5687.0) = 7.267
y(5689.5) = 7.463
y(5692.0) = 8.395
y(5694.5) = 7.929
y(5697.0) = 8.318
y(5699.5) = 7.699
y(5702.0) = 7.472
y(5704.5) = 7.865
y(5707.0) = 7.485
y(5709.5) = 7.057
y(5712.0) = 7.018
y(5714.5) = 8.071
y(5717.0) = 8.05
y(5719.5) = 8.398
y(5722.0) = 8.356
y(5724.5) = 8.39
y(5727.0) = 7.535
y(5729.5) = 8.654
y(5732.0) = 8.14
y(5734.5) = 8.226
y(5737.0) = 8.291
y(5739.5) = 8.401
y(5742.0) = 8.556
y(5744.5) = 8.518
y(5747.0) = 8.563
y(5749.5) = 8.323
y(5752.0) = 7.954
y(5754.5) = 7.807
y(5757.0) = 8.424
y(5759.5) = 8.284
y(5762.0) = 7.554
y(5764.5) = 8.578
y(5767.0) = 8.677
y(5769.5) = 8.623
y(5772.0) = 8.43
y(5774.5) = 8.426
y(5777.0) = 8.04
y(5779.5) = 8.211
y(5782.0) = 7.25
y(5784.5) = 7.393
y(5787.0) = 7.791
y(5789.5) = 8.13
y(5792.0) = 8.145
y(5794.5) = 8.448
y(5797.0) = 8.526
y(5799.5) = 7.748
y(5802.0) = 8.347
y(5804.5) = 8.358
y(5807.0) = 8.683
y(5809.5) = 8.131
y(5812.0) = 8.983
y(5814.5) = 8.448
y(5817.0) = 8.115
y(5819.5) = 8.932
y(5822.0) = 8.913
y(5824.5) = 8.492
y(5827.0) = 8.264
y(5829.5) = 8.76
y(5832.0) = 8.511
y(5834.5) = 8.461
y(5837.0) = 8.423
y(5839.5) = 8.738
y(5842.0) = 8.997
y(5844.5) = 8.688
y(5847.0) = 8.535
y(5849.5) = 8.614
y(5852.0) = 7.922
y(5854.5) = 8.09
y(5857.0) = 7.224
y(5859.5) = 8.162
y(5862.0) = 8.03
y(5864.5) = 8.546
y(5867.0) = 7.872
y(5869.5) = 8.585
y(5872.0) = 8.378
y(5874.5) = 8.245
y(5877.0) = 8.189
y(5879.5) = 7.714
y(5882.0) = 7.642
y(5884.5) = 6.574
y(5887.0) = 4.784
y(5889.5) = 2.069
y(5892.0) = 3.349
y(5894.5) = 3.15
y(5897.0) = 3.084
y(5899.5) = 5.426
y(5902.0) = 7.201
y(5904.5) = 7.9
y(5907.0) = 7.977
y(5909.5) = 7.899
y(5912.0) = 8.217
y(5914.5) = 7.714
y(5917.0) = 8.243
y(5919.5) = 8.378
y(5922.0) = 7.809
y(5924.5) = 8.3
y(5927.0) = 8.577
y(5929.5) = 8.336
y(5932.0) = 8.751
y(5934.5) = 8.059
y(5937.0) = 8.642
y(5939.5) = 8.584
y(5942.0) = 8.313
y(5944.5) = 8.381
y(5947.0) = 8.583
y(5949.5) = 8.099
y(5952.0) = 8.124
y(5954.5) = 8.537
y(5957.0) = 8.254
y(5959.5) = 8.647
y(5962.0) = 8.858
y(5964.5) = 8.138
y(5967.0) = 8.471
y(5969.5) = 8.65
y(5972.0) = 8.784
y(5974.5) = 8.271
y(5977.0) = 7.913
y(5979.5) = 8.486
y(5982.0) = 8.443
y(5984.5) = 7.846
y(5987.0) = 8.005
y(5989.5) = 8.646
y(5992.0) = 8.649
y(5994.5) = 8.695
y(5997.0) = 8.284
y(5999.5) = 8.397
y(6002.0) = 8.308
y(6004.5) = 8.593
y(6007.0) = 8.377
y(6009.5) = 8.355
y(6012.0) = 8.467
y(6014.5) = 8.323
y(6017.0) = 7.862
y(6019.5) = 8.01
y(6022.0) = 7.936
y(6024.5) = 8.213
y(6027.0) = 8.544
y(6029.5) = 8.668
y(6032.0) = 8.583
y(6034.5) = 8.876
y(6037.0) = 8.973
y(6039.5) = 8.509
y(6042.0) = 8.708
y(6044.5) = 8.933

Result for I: 9.9 angstrom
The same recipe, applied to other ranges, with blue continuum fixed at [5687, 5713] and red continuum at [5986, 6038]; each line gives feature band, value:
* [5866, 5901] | 8.8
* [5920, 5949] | -0.6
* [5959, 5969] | -0.3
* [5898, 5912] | 1.5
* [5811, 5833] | -1.8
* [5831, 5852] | -1.5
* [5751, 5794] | -1.5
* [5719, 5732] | -0.9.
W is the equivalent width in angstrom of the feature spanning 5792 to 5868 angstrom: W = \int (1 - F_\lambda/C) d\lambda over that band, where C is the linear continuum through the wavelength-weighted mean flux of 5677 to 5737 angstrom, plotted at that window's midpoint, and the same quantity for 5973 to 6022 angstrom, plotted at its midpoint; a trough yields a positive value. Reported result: -3.14 angstrom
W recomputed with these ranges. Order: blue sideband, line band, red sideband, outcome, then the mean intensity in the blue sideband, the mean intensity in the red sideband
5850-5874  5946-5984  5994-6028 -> -0.75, 8.11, 8.3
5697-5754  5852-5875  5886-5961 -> -1.73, 8.05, 7.33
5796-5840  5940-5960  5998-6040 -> 0.17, 8.49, 8.41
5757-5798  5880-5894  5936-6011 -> 5.66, 8.16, 8.41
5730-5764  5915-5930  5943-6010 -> 0.22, 8.25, 8.4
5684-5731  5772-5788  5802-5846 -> 0.79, 7.87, 8.58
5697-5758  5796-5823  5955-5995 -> -0.96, 8.06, 8.42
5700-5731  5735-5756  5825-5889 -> -1.08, 7.86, 8.01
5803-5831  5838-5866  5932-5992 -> 0.64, 8.55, 8.39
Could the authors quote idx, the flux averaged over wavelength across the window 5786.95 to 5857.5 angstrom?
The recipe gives 8.42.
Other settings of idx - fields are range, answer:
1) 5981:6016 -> 8.38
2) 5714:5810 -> 8.22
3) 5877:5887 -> 7.1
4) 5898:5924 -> 7.65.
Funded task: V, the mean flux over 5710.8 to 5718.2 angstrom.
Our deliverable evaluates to 7.72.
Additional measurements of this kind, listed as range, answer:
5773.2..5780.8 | 8.22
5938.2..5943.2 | 8.45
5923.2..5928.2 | 8.43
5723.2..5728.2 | 7.97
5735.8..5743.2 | 8.42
